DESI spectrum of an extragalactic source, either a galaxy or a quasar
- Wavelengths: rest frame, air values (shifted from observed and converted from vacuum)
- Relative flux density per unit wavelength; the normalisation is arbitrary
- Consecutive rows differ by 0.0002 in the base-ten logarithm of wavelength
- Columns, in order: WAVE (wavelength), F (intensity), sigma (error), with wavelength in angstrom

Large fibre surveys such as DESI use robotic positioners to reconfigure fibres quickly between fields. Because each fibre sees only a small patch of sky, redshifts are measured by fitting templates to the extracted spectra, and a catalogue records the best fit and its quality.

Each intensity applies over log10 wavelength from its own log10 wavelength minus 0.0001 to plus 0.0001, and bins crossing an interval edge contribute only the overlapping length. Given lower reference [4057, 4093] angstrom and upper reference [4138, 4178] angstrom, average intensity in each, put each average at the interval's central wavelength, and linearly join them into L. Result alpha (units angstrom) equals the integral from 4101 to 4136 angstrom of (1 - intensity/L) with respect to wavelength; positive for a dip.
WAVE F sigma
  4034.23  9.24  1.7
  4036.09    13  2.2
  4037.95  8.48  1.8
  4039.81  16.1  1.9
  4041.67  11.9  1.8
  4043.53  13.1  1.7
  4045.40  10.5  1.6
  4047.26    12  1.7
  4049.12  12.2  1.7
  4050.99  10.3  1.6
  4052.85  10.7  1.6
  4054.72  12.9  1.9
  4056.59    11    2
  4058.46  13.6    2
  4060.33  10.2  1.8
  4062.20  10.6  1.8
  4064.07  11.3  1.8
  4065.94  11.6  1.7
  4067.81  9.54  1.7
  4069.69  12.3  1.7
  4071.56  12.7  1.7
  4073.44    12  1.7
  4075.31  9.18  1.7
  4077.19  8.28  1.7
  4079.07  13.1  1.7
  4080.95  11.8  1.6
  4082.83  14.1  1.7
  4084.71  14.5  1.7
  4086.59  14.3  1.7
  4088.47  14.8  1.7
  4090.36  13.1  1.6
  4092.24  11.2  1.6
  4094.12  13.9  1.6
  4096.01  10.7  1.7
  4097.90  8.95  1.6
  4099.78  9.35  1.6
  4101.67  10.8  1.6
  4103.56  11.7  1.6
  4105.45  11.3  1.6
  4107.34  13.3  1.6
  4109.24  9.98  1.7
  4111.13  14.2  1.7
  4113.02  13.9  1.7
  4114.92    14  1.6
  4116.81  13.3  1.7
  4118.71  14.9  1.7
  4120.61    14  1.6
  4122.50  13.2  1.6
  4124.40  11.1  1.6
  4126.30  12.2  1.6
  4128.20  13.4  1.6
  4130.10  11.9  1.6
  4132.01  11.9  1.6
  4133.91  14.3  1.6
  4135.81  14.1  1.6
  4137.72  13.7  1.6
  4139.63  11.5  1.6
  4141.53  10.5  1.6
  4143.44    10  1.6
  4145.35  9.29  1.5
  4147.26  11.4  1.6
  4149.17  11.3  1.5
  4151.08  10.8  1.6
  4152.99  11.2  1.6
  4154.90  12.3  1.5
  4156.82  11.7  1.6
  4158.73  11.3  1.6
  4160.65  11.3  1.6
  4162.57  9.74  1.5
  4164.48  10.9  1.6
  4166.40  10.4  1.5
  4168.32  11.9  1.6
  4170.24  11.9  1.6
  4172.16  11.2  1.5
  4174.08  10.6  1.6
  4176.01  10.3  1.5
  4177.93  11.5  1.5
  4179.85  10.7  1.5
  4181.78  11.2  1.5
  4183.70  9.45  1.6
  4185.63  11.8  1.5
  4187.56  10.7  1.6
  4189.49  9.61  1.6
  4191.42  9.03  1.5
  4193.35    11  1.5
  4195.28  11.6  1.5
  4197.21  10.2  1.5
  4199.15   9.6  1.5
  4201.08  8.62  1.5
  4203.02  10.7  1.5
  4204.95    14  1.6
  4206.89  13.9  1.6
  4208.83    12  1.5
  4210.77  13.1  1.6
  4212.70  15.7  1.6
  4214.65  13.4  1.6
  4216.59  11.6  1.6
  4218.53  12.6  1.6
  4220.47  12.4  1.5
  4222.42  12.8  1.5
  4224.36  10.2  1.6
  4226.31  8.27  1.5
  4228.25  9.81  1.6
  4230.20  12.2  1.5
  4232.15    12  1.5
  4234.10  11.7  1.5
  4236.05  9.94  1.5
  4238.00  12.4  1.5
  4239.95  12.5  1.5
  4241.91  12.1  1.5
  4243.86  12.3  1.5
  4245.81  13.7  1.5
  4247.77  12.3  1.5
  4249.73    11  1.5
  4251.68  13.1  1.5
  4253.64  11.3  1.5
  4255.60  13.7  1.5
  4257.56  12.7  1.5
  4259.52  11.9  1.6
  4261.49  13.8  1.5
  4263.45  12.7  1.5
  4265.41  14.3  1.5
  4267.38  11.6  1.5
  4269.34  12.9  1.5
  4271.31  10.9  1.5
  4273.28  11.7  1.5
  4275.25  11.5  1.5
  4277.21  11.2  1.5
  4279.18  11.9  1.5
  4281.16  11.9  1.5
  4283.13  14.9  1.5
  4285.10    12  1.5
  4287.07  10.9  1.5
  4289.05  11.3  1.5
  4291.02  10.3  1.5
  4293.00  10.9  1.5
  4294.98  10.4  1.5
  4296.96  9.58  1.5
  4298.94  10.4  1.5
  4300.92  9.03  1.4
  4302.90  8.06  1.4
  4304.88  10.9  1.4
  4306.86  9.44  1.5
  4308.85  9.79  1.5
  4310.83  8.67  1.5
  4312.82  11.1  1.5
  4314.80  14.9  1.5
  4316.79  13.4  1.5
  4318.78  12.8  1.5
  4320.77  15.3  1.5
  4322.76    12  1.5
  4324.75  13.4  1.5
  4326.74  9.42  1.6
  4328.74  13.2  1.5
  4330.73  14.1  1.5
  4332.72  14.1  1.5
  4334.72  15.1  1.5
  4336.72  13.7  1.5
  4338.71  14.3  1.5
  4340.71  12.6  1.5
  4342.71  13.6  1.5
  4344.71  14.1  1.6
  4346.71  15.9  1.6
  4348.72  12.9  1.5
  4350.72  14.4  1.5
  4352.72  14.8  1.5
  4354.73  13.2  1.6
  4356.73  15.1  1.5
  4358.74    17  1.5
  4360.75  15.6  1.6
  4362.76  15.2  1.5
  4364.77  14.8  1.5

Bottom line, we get -4.00 angstrom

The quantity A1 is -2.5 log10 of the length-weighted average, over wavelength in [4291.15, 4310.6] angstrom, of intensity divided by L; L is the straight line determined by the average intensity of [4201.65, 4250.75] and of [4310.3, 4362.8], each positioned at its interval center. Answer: 0.32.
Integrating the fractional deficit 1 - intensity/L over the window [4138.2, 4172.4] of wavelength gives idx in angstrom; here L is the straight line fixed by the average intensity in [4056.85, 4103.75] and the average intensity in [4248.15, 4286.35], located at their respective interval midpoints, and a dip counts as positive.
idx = 2.6 angstrom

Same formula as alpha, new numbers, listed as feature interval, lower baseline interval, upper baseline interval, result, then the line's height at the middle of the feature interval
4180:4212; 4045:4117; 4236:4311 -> 1.7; 11.7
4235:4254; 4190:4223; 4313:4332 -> 0.3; 12.3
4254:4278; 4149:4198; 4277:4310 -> -3.6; 10.8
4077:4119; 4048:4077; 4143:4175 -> -4.8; 11.2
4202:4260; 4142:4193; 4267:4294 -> -4.4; 11.3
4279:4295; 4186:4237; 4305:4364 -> 1.2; 12.6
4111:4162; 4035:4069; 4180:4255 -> -3.0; 11.6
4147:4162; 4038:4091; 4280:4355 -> 0.9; 12.1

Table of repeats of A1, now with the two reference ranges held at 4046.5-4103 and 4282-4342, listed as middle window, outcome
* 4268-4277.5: 0.02 mag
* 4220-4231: 0.09 mag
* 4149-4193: 0.08 mag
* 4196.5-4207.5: 0.07 mag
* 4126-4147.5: -0.03 mag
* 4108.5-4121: -0.15 mag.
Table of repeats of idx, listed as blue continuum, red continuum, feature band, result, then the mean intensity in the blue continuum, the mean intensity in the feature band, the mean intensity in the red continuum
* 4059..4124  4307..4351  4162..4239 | 7.8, 12.1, 11.3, 13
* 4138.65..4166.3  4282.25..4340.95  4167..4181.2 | -0.1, 10.9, 11.1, 11.9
